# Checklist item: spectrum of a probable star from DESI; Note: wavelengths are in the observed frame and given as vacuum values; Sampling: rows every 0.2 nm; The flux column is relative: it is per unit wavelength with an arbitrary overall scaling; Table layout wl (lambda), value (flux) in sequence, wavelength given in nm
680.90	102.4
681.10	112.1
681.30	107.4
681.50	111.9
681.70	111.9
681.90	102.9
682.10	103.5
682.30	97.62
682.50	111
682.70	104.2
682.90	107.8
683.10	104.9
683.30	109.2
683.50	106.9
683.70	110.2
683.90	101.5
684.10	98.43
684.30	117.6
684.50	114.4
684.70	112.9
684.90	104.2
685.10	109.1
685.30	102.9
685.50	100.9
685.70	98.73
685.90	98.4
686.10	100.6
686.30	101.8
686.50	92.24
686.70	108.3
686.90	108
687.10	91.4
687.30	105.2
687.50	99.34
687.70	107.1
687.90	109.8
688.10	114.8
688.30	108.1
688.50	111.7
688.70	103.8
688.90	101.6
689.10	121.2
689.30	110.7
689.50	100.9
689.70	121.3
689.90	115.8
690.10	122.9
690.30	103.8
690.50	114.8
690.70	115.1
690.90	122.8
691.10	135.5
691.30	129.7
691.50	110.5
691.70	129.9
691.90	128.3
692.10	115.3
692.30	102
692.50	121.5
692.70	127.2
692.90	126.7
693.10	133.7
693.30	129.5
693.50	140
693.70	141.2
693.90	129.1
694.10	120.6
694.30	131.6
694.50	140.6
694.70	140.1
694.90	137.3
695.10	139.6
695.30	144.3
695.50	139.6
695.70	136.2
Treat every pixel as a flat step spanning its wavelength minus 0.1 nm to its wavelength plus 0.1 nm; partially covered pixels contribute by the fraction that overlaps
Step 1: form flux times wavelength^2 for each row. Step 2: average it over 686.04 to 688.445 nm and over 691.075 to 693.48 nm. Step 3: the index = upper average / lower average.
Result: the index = 1.21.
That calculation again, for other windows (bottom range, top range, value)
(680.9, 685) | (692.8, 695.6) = 1.30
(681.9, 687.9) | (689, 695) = 1.21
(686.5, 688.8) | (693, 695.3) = 1.31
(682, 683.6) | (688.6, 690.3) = 1.08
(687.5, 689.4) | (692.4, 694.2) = 1.21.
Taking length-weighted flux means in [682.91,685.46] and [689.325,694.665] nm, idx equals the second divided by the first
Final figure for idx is 1.1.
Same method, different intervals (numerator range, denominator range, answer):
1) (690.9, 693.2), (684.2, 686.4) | 1.17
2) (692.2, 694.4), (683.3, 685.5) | 1.19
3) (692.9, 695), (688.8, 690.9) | 1.18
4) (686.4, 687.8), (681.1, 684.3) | 0.95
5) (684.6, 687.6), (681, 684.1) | 0.96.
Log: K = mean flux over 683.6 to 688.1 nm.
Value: 104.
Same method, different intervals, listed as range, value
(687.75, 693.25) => 117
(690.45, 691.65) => 122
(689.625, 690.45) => 116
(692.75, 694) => 133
